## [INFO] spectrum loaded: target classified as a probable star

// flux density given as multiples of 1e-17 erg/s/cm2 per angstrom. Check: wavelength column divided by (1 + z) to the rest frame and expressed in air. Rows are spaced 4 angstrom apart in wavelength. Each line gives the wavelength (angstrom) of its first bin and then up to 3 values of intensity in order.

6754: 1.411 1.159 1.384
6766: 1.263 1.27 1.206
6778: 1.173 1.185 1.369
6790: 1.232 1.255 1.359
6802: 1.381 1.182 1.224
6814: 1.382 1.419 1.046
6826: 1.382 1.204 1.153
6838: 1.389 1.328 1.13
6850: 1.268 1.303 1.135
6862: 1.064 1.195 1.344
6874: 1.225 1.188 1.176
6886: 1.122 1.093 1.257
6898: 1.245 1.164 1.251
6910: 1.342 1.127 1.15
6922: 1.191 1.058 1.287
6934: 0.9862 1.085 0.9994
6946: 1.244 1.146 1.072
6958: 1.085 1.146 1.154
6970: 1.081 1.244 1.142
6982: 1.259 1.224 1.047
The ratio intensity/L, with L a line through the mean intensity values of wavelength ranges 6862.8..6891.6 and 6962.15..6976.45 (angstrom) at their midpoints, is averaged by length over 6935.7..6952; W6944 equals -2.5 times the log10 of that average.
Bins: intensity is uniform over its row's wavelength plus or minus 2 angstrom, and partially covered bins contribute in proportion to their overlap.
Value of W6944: 0.05 mag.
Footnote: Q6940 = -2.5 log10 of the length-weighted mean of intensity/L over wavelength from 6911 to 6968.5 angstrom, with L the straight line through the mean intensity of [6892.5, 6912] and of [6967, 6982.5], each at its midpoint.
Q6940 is 0.08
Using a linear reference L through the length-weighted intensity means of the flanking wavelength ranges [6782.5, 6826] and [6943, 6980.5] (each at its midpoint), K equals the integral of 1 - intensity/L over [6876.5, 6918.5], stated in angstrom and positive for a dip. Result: 0.26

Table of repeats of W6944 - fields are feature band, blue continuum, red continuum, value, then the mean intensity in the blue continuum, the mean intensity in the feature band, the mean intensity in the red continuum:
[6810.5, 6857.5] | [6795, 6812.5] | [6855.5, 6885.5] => -0.02 mag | 1.29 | 1.27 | 1.19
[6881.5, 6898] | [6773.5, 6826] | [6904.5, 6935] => 0.03 mag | 1.27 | 1.17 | 1.18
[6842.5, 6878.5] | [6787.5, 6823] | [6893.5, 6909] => 0.04 mag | 1.28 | 1.21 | 1.23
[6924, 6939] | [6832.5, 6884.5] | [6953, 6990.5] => 0.07 mag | 1.22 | 1.11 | 1.15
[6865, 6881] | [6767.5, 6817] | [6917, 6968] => -0.04 mag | 1.27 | 1.24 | 1.12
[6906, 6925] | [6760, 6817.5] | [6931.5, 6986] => -0.03 mag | 1.28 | 1.2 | 1.13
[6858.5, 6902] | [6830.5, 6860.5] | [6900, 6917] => 0.03 mag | 1.24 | 1.19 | 1.22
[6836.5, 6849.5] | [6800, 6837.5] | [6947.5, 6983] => -0.02 mag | 1.27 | 1.28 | 1.15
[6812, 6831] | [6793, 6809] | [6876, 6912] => -0.02 mag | 1.29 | 1.29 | 1.2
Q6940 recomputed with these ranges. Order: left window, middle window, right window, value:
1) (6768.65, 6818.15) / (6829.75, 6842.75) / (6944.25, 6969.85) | -0.029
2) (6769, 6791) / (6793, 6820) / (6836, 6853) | -0.052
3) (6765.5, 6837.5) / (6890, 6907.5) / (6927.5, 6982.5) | -0.029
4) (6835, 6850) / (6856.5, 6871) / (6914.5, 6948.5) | 0.055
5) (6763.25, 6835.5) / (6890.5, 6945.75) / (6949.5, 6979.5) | 0.004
